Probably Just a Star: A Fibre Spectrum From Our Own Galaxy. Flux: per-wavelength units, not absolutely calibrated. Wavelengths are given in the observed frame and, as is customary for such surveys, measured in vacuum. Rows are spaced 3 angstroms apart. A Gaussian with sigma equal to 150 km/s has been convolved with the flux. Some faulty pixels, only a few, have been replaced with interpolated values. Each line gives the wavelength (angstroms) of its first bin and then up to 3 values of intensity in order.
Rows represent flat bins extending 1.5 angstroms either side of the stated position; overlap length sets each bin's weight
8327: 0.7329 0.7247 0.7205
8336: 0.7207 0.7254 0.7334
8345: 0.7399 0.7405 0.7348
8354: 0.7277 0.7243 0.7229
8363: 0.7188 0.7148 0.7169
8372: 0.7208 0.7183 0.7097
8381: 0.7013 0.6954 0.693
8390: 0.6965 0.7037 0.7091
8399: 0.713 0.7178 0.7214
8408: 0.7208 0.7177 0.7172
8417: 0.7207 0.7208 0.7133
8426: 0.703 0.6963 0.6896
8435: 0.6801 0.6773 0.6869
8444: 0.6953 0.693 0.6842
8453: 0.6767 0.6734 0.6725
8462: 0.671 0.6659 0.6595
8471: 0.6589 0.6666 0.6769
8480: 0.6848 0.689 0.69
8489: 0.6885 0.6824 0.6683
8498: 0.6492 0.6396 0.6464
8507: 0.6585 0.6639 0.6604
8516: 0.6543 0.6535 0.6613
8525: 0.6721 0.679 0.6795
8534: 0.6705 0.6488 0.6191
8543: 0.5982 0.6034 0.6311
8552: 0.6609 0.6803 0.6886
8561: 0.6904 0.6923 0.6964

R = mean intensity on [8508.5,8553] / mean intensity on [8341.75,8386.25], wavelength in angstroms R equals 0.90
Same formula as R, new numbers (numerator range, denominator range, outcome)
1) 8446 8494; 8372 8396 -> 0.96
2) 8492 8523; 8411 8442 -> 0.94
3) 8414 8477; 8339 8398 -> 0.96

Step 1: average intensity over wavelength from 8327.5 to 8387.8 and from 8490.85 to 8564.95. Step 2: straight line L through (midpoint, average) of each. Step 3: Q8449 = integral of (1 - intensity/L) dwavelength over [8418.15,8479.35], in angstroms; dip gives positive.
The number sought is 0.3 angstroms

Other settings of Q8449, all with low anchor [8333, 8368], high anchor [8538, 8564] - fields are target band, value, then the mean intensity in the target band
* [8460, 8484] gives 0.3 angstroms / 0.671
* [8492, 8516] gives 0.4 angstroms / 0.657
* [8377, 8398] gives 0.3 angstroms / 0.701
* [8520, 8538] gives -0.3 angstroms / 0.669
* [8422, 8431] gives -0.1 angstroms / 0.703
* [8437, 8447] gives 0.1 angstroms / 0.688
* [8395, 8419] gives -0.4 angstroms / 0.717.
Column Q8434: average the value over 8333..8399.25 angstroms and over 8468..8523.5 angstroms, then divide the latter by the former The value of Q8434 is 0.9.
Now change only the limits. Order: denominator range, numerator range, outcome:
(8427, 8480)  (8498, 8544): 0.96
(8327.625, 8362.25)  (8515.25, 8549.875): 0.89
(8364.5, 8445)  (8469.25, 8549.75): 0.93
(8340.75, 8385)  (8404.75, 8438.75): 0.98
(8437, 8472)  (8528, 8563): 0.97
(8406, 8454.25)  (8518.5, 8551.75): 0.92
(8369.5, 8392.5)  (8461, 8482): 0.95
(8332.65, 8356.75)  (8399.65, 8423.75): 0.98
